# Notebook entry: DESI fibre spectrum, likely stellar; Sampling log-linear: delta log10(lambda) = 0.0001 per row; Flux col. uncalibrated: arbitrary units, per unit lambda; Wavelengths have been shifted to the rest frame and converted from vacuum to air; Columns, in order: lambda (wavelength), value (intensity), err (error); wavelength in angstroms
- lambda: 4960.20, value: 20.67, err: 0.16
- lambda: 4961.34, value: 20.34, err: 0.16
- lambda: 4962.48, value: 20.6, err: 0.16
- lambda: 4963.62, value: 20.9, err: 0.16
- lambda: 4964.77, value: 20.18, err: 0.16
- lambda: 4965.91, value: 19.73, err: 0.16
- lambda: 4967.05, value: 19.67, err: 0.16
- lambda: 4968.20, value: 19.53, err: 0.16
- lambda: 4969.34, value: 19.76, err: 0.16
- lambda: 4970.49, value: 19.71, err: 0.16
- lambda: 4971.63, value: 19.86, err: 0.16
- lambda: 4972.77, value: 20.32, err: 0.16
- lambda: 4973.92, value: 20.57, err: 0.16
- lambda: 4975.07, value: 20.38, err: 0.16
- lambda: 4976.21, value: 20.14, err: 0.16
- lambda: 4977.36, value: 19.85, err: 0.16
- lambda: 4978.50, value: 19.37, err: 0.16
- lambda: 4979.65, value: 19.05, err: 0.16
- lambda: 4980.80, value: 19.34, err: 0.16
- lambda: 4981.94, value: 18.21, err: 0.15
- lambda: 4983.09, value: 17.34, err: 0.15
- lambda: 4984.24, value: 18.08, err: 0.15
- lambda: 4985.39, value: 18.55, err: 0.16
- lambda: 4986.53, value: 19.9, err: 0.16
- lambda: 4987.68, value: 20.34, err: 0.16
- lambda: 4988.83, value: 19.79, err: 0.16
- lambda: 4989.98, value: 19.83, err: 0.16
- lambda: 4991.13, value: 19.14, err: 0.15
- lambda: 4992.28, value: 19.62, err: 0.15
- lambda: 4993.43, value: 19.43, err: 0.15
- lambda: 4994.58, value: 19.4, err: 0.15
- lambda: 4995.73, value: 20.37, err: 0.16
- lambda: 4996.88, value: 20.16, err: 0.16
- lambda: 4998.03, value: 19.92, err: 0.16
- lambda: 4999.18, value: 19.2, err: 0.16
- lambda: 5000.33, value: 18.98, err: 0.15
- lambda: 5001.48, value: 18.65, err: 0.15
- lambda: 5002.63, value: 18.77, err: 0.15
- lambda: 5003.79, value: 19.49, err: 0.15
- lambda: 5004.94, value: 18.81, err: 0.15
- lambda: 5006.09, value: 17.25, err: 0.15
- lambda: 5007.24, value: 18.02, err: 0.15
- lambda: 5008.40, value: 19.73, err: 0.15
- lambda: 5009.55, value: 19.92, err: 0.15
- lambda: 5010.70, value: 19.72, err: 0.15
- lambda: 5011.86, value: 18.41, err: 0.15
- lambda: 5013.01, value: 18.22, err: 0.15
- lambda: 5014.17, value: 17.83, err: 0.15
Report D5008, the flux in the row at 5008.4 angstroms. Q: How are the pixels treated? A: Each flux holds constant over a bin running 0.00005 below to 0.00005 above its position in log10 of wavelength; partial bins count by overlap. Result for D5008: 19.73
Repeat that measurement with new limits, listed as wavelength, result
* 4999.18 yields 19.2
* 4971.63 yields 19.86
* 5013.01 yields 18.22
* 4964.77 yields 20.18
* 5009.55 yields 19.92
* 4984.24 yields 18.08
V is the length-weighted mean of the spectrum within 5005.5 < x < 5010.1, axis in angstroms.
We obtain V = 18.7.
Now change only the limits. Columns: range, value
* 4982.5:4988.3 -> 18.8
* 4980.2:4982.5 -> 18.8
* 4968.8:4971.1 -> 19.7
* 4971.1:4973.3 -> 20.1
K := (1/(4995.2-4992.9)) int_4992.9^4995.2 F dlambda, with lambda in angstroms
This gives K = 19.4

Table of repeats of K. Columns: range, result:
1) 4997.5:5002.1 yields 19.2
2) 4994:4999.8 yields 19.8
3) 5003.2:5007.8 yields 18.4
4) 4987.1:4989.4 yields 20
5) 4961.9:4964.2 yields 20.7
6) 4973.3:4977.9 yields 20.2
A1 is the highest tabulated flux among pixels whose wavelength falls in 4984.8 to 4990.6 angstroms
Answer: 20.34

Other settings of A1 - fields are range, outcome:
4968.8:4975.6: 20.57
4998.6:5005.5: 19.49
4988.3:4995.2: 19.83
